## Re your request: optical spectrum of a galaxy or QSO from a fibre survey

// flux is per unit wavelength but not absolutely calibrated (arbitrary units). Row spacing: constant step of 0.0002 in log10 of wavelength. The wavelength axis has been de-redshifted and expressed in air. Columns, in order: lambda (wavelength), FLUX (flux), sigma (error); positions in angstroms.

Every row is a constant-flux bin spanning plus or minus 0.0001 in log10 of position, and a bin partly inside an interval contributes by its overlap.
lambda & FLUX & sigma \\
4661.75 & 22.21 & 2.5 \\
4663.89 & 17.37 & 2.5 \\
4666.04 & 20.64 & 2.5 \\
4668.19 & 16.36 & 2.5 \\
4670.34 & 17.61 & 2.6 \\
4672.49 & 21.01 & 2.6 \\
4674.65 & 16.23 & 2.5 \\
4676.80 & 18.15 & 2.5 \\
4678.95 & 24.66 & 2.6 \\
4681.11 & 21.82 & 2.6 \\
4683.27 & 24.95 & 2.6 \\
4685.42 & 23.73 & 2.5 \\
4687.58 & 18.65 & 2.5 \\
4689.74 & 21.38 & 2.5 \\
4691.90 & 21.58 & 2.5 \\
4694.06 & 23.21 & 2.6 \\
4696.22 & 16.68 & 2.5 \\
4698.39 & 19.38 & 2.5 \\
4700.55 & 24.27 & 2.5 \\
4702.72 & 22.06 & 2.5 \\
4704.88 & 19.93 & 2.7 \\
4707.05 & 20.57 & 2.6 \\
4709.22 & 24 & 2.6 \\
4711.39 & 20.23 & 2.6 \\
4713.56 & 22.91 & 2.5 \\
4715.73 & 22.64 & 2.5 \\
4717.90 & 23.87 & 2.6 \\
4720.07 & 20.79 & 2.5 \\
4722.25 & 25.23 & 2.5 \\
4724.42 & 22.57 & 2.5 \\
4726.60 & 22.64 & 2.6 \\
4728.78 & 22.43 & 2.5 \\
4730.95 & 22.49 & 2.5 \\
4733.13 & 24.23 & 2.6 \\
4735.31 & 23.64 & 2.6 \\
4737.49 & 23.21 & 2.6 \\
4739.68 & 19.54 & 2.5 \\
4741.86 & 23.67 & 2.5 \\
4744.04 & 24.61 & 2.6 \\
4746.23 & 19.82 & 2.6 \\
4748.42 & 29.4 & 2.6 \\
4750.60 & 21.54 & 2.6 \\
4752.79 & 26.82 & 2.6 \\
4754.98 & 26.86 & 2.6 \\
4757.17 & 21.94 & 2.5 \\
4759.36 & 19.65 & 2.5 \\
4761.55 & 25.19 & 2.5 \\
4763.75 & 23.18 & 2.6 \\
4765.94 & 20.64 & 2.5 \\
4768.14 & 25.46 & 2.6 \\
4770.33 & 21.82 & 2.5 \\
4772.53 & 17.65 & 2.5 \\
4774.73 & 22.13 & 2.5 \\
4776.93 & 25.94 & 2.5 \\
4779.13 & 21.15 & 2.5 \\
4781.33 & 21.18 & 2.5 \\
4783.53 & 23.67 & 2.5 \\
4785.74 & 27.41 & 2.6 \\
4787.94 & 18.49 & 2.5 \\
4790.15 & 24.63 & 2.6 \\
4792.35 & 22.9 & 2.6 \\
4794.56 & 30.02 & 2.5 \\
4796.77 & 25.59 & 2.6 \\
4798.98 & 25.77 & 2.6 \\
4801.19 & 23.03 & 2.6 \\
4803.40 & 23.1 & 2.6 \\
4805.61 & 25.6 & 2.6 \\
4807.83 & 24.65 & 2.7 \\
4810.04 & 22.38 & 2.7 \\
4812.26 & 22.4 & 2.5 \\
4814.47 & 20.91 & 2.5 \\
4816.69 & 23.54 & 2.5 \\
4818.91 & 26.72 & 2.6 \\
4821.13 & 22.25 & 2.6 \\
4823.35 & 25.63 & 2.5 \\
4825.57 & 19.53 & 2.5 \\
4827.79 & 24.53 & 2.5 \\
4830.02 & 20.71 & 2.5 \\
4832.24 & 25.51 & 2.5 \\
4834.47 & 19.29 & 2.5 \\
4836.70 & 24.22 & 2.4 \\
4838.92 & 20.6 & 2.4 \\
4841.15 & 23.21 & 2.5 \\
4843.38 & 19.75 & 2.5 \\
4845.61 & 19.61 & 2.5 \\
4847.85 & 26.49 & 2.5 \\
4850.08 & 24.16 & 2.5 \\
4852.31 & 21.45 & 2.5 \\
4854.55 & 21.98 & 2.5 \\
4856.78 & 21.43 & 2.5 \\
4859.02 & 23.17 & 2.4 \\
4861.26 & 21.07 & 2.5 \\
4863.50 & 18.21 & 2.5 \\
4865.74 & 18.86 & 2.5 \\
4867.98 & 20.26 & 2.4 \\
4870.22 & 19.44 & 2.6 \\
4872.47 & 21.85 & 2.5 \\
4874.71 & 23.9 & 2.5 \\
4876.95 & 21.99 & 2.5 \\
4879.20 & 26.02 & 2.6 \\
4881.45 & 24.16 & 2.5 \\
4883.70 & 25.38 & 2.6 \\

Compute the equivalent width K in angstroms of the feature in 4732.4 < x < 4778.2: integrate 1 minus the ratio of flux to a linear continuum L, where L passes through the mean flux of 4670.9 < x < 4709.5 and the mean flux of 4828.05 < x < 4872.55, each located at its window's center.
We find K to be -4.0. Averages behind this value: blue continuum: 21.1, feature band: 23.2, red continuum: 21.6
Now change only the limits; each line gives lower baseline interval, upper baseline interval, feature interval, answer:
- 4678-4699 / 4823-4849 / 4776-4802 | -2.40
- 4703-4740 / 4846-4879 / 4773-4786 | -0.50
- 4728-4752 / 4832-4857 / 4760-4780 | 0.35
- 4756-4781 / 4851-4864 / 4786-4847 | -3.95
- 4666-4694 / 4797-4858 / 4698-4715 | -0.61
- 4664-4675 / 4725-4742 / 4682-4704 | -1.79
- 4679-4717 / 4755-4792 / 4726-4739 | -0.50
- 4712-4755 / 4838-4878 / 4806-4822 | -0.88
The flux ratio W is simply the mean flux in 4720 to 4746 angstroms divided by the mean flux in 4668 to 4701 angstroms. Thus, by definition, 1.1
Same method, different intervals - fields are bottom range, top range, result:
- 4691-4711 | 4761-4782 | 1.05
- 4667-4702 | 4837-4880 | 1.06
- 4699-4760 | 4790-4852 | 1.02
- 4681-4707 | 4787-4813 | 1.13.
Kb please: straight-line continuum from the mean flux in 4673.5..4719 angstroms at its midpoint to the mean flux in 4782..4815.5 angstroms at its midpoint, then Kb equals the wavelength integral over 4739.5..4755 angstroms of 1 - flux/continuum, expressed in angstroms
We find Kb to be -0.9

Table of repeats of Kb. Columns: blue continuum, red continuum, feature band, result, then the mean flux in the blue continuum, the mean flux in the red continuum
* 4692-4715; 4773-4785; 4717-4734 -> -0.99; 21.4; 22.7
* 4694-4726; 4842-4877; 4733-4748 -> -0.75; 21.9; 21.5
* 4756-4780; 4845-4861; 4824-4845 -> 0.55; 22.3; 22.6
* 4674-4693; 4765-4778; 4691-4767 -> -2.71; 21.4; 22.3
